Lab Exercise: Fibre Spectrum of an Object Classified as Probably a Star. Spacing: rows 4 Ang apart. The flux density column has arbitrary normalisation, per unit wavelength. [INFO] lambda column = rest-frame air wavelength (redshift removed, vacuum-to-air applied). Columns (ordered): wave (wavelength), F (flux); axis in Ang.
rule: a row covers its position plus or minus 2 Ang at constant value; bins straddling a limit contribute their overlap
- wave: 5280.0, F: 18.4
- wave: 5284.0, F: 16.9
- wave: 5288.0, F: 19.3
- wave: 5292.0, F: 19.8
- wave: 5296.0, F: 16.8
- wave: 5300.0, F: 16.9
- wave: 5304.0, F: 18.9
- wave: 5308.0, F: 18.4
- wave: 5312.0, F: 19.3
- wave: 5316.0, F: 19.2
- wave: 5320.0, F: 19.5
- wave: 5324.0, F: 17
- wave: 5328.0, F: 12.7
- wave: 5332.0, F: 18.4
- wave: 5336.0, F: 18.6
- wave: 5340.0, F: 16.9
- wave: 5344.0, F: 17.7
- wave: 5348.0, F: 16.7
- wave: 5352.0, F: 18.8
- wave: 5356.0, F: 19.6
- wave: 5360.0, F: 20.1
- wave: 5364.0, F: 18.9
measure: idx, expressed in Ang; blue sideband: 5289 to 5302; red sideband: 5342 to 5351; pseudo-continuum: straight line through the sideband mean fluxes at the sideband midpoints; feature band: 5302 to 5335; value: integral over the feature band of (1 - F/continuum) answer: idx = -0.5 Ang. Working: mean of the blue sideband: 17.9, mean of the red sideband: 17.4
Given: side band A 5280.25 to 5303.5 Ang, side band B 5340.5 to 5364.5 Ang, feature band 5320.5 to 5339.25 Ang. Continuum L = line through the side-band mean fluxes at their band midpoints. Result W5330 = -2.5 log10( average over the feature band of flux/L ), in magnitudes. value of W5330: 0.09 mag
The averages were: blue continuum 18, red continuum 18.5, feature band 16.9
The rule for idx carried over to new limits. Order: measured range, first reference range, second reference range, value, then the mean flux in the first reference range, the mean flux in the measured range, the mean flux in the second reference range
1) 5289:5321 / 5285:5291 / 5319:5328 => -1.15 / 19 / 18.6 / 16.9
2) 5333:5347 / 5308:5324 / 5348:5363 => 0.97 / 18.9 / 17.7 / 19.1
